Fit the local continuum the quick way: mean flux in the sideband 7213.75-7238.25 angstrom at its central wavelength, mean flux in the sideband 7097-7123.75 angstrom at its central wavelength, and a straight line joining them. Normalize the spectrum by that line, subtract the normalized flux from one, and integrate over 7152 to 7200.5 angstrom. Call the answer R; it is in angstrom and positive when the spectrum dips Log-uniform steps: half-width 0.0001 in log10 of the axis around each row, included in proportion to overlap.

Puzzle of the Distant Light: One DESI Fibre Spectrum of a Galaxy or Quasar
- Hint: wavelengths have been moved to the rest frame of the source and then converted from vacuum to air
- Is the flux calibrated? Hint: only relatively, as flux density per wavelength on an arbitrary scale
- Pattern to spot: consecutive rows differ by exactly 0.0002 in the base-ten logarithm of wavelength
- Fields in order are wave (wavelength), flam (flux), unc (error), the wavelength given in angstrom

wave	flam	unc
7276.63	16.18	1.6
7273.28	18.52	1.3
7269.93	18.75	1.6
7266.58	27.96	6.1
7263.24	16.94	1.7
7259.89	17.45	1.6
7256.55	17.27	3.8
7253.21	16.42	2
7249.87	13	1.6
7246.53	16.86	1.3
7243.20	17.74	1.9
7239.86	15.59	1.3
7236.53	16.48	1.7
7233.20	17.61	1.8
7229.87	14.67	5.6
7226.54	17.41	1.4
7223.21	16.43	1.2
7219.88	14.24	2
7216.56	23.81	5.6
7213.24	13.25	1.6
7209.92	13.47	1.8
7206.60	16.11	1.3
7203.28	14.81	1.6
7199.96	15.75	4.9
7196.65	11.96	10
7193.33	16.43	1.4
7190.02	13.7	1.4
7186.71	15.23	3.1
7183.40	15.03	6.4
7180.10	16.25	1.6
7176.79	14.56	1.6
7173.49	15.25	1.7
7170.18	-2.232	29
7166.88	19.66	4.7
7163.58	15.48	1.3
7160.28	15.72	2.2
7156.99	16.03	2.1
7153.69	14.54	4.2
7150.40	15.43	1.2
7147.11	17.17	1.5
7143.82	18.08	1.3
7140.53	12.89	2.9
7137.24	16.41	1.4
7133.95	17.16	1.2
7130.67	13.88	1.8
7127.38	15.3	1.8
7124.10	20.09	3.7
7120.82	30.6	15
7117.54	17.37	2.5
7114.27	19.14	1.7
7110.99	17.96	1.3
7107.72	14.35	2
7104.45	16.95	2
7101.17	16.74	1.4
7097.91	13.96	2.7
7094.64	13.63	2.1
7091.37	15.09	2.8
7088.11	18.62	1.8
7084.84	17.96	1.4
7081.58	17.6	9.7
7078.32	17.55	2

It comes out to 9.6 angstrom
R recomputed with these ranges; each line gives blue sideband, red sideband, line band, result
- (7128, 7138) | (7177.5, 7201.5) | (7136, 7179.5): 2.3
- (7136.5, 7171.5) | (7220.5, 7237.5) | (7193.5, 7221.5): 0.7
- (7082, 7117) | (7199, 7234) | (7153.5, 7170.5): 2.1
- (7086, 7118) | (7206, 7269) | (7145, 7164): 0.9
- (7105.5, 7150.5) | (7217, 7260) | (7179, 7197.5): 2.3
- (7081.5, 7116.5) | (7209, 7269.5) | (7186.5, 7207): 2.6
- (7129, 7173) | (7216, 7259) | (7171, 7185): 0.9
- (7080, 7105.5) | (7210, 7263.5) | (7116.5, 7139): -3.2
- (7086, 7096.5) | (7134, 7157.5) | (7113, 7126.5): -4.8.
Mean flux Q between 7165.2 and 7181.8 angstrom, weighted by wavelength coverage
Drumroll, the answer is 12.7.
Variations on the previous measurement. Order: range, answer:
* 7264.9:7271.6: 23.4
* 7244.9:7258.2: 15.9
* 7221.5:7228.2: 16.9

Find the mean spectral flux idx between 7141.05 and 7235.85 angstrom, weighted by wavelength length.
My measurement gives 15.2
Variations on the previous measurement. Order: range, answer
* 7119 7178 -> 15.9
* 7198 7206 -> 15.3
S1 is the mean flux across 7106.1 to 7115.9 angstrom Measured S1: 17.2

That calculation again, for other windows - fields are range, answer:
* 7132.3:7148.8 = 16.3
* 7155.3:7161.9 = 15.9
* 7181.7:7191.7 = 14.7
